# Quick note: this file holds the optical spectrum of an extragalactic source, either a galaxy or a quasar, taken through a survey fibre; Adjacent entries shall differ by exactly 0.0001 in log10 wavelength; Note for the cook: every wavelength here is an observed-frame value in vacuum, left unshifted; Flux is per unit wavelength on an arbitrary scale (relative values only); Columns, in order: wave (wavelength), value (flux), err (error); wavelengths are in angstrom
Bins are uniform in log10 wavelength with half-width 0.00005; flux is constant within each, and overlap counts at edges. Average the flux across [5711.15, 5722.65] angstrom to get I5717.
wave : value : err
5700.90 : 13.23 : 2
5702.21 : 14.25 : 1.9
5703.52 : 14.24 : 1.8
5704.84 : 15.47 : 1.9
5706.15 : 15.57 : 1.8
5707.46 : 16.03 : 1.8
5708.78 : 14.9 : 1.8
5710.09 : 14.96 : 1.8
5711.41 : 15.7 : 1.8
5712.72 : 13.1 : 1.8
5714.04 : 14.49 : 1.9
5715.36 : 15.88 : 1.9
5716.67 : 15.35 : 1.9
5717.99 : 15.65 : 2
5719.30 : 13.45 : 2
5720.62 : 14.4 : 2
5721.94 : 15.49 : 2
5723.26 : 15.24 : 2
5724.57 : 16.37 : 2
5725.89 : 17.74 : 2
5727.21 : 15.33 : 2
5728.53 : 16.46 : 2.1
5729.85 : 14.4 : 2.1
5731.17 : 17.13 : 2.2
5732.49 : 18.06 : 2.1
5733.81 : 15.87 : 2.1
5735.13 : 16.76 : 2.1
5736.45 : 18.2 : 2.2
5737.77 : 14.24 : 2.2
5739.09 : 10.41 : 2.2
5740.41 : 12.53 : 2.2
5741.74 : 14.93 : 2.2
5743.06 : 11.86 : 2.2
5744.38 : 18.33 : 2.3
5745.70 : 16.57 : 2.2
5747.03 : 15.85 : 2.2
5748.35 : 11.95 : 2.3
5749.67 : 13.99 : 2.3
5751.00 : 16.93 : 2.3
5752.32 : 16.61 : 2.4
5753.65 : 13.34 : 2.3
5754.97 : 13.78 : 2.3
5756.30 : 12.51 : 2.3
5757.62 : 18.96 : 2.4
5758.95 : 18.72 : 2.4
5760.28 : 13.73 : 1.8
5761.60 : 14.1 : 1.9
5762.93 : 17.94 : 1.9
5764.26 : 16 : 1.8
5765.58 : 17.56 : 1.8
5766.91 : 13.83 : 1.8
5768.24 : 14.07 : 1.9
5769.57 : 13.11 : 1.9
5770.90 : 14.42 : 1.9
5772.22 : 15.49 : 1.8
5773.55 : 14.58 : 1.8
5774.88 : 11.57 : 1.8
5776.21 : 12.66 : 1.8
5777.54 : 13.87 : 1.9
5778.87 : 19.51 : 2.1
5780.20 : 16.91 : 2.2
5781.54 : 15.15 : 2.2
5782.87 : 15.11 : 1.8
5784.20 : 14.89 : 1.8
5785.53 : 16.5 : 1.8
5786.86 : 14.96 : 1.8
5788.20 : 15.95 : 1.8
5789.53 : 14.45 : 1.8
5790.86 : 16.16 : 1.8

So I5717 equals 14.8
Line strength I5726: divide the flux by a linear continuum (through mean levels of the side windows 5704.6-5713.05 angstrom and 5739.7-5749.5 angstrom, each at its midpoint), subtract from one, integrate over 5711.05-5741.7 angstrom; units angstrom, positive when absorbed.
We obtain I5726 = -0.92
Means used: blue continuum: 15.2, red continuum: 14.5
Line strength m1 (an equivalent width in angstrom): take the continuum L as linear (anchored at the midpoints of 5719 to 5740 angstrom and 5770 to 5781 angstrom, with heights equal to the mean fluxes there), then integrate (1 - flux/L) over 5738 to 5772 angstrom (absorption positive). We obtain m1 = 0.6 angstrom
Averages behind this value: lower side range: 15.6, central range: 14.9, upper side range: 14.8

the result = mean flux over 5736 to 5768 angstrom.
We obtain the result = 15.1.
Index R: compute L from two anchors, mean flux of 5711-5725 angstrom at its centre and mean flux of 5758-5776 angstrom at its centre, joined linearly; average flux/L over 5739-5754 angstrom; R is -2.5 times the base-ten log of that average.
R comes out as 0.03 mag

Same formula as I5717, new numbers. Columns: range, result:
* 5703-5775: 15.2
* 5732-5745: 15.1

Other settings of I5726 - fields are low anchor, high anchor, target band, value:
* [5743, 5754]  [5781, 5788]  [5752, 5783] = 0.38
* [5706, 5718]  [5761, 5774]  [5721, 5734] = -0.91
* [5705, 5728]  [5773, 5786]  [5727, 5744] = 0.09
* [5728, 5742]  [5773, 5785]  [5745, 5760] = -0.16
